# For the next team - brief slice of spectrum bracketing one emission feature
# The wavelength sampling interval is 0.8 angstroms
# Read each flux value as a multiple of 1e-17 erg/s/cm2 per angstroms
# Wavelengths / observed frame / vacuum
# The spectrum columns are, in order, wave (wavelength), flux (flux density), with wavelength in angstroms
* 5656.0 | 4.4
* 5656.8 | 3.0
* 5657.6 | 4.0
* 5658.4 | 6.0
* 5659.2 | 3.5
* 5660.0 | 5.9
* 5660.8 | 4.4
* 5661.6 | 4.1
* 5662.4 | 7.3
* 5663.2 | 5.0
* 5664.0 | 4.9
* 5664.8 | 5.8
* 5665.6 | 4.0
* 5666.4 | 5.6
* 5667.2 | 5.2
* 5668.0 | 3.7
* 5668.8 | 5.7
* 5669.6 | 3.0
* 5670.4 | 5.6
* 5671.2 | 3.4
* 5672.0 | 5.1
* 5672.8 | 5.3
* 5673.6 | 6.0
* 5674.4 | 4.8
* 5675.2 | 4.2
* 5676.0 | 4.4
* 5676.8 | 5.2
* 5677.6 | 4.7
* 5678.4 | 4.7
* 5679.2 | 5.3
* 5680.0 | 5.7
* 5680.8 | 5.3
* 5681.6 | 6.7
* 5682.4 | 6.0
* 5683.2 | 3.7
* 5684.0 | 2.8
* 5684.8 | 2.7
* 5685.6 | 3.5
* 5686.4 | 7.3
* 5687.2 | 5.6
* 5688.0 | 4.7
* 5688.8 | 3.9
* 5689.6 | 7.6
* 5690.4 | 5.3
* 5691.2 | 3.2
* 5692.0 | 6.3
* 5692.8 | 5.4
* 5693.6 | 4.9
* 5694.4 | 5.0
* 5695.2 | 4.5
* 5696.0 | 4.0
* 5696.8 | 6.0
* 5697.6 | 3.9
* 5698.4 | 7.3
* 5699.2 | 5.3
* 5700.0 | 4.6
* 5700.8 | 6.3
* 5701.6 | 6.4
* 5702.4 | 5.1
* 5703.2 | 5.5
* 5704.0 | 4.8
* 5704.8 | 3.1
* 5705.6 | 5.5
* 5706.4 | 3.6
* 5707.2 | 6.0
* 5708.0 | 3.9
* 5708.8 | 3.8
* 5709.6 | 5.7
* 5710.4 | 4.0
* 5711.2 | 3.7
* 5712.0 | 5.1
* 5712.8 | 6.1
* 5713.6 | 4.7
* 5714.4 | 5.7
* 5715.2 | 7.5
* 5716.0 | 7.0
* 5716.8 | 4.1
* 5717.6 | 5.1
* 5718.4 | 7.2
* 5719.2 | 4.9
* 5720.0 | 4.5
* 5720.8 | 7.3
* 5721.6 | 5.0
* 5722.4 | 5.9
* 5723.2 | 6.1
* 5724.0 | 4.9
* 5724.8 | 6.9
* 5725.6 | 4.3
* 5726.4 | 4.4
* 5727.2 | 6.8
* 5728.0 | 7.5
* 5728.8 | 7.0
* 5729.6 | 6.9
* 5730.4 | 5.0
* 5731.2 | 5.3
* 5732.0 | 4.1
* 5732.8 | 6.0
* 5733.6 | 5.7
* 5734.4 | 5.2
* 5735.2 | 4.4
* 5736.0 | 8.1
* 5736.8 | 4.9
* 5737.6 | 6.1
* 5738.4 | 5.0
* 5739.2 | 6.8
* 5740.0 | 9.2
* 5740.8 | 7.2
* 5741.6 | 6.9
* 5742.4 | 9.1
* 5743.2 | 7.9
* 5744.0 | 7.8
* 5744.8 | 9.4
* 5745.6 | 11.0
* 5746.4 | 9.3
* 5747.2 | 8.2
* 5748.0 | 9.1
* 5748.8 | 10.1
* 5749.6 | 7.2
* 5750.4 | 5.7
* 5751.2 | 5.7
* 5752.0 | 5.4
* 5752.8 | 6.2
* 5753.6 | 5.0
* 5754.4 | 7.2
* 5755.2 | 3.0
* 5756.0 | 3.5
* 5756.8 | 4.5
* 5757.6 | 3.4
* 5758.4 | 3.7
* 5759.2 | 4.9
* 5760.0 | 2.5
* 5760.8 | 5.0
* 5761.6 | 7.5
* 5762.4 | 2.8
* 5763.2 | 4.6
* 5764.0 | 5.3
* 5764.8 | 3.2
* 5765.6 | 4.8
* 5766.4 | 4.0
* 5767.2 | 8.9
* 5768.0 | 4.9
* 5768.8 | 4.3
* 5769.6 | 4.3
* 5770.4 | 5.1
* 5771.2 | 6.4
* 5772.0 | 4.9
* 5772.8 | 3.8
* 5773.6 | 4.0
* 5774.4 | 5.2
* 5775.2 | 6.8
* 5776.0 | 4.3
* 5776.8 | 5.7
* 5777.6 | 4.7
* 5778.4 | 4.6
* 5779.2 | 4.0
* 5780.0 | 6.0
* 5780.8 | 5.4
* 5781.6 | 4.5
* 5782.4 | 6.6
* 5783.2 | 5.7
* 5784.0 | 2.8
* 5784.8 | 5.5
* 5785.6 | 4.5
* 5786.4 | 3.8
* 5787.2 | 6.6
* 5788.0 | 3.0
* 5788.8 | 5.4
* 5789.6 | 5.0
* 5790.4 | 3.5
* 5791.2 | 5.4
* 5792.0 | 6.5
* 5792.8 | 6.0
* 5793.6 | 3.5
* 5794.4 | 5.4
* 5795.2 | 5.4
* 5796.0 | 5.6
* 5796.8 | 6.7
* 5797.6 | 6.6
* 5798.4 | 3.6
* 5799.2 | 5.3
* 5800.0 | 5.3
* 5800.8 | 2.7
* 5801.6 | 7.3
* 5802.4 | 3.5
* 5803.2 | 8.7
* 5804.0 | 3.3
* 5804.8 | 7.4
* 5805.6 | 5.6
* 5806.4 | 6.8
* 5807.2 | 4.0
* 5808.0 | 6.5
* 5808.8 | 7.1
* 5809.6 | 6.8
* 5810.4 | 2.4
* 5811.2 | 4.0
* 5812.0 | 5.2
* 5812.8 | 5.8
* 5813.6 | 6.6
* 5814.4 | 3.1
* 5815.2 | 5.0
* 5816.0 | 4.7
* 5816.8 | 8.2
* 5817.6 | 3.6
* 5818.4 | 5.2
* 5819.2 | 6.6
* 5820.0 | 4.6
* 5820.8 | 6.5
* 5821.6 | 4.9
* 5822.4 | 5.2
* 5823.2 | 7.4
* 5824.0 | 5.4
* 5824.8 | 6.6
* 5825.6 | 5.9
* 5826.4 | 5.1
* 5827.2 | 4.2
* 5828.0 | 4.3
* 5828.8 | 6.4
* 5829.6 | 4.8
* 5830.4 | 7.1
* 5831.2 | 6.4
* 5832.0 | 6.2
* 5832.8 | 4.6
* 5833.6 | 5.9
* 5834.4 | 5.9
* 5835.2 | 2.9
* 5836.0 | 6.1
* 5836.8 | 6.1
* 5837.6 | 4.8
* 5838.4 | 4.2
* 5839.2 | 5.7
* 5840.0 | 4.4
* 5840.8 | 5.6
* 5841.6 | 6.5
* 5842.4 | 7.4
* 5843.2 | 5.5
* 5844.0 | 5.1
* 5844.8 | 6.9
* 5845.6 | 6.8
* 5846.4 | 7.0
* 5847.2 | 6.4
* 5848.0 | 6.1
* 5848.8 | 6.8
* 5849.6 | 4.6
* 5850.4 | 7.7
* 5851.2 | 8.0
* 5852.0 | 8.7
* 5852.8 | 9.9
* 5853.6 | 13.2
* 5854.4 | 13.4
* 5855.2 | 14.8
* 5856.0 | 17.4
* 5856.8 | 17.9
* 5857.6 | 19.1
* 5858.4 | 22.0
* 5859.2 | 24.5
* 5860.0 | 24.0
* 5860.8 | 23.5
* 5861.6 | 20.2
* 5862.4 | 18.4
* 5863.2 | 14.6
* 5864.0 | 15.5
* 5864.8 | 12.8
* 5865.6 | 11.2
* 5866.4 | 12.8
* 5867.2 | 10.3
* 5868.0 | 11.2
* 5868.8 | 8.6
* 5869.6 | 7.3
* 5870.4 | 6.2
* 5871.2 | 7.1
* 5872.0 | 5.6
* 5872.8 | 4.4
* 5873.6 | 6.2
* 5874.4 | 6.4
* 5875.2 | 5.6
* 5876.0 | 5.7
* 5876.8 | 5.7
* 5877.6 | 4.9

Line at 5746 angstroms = H-beta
